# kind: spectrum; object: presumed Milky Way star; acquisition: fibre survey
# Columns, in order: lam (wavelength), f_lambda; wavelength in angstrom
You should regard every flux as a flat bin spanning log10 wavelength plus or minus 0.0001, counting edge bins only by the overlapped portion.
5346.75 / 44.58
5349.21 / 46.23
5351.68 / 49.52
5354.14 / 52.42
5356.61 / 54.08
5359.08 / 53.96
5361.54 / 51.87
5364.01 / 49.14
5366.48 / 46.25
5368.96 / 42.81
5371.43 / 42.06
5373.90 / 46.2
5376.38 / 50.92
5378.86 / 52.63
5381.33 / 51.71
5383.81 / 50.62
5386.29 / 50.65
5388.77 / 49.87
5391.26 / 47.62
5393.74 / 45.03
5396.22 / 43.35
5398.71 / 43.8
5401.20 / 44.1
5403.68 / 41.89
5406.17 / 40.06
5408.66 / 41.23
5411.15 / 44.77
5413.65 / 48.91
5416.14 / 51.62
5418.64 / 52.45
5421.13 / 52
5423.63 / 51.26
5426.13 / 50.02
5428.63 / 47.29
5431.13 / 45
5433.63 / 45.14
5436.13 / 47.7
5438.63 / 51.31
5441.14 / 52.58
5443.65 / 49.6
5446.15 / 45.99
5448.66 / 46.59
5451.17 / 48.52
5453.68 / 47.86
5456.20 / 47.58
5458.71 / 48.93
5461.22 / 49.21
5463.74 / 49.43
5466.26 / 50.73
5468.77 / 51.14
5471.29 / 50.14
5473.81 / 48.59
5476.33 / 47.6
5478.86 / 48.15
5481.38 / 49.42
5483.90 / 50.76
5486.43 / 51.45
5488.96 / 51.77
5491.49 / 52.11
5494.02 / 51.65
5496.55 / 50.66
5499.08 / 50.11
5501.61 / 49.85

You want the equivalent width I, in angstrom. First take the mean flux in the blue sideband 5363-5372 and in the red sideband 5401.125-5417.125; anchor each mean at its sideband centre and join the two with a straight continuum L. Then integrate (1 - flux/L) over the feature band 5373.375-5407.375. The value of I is -1.7 angstrom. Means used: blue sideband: 45.2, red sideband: 44.6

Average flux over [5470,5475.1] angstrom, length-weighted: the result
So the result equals 49.4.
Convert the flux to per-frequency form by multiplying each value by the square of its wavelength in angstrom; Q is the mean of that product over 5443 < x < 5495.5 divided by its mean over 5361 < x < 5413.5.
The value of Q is 1.10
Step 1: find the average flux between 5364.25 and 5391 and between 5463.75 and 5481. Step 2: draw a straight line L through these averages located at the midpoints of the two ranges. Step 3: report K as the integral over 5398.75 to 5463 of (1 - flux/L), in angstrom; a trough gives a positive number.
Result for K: 1.8 angstrom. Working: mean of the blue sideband 48.4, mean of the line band 47.6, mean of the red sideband 49.4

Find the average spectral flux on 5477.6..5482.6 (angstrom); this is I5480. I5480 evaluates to 48.8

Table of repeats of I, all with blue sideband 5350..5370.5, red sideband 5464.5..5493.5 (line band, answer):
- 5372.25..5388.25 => -0.1 angstrom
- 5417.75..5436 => 0.4 angstrom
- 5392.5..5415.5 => 2.8 angstrom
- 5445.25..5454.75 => 0.5 angstrom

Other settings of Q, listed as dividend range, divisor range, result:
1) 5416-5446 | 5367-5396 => 1.05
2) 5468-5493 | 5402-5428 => 1.08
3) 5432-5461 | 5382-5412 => 1.09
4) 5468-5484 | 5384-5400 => 1.08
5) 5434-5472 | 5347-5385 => 1.03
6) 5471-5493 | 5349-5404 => 1.08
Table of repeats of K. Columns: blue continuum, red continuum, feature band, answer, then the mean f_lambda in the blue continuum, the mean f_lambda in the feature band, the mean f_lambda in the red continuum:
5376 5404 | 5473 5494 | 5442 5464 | 0.5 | 47.8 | 48.2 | 50.1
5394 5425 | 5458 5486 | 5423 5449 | -0.4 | 46.3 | 48.4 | 49.5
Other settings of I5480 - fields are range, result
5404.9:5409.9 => 40.6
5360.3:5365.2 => 50.6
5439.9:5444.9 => 51.1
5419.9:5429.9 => 50.1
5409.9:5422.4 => 49.9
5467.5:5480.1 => 49.1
